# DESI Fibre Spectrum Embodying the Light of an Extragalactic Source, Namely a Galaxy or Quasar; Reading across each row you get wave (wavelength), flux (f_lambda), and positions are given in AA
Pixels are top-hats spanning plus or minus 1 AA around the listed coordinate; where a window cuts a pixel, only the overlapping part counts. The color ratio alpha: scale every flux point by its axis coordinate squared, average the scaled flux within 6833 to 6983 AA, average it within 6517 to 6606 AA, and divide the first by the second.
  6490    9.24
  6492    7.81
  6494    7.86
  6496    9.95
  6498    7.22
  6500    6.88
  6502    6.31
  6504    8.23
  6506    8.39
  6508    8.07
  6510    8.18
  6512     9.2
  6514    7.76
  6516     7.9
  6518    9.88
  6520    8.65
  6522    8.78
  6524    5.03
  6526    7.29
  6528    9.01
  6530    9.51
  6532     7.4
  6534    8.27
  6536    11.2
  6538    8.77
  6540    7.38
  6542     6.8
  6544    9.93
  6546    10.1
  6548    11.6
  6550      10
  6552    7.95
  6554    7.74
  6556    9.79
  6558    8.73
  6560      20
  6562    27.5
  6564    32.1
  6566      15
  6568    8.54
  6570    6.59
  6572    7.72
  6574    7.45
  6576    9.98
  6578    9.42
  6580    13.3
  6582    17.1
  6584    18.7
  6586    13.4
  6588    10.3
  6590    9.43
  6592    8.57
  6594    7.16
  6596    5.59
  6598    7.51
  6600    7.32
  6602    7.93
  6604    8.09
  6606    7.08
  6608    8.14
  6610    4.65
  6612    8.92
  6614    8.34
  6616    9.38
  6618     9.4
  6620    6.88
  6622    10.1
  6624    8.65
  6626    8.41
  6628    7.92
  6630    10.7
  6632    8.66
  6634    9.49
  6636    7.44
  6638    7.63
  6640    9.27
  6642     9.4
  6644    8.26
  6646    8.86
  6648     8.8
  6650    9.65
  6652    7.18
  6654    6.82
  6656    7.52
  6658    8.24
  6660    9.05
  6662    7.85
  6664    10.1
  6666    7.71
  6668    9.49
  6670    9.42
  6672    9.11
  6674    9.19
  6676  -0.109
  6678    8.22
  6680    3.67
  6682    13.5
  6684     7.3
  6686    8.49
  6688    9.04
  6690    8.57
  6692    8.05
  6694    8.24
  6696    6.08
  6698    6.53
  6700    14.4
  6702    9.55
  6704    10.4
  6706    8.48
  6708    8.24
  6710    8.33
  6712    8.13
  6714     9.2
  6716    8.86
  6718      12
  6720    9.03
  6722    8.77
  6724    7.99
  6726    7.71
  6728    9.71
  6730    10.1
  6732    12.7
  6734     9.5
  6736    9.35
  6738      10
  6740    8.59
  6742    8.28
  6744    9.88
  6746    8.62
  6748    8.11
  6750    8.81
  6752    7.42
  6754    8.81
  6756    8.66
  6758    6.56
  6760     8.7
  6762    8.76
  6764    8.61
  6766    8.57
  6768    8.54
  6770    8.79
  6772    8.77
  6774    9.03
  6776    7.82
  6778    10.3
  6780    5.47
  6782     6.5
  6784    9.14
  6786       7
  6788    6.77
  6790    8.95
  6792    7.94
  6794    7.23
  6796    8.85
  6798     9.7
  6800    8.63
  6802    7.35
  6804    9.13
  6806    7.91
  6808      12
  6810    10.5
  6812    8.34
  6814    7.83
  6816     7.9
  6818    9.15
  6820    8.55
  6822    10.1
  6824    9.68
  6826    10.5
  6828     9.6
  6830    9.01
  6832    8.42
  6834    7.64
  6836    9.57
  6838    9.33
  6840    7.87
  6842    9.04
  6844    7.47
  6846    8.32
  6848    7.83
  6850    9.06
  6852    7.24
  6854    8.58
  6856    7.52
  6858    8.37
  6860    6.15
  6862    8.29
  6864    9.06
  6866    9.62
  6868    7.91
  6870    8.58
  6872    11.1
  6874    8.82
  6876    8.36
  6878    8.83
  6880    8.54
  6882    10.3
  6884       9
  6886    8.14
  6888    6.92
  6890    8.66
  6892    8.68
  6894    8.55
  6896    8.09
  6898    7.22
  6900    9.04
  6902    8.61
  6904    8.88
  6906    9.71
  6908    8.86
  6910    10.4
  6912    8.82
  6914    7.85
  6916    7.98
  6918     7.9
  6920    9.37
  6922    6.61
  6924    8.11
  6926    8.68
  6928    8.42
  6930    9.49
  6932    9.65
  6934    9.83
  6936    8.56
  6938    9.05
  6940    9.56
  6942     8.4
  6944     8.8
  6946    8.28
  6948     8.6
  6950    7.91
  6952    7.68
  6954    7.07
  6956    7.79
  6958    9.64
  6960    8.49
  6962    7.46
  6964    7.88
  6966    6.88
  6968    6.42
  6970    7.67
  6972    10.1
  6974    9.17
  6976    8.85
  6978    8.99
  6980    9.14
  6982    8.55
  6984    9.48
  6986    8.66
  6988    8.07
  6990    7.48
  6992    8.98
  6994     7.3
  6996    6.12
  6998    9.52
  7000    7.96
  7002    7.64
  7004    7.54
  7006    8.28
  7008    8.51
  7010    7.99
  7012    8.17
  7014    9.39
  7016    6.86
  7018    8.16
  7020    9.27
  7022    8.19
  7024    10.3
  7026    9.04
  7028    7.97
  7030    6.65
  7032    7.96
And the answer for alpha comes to 0.9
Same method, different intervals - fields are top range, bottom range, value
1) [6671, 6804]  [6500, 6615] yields 0.91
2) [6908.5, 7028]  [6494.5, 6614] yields 0.97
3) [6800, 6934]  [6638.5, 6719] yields 1.08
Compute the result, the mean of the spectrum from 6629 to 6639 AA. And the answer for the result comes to 8.78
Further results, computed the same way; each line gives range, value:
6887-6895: 8.2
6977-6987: 8.96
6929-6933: 9.57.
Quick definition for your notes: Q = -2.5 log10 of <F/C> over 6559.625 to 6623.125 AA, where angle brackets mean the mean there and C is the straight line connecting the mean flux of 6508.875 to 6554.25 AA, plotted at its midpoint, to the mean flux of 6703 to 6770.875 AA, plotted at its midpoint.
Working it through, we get -0.24 mag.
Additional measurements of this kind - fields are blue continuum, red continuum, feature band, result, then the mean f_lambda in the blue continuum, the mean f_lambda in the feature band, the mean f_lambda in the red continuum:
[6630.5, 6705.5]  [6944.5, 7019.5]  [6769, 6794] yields 0.04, 8.42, 8.01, 8.19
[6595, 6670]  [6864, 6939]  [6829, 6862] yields 0.06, 8.3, 8.22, 8.74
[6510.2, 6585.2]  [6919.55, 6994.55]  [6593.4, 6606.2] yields 0.41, 10.8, 7.25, 8.45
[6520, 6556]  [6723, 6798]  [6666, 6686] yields 0.11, 8.67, 7.79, 8.57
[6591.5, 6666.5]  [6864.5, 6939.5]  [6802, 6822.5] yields -0.06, 8.23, 9.03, 8.74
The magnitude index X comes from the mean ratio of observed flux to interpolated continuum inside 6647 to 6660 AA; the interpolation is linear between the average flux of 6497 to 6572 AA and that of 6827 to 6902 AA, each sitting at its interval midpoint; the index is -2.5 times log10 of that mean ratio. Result 0.17 mag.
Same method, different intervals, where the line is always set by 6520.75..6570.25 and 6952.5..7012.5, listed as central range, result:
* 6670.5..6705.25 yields 0.219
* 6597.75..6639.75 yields 0.269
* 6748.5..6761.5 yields 0.183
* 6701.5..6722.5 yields 0.089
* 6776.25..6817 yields 0.127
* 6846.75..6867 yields 0.106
